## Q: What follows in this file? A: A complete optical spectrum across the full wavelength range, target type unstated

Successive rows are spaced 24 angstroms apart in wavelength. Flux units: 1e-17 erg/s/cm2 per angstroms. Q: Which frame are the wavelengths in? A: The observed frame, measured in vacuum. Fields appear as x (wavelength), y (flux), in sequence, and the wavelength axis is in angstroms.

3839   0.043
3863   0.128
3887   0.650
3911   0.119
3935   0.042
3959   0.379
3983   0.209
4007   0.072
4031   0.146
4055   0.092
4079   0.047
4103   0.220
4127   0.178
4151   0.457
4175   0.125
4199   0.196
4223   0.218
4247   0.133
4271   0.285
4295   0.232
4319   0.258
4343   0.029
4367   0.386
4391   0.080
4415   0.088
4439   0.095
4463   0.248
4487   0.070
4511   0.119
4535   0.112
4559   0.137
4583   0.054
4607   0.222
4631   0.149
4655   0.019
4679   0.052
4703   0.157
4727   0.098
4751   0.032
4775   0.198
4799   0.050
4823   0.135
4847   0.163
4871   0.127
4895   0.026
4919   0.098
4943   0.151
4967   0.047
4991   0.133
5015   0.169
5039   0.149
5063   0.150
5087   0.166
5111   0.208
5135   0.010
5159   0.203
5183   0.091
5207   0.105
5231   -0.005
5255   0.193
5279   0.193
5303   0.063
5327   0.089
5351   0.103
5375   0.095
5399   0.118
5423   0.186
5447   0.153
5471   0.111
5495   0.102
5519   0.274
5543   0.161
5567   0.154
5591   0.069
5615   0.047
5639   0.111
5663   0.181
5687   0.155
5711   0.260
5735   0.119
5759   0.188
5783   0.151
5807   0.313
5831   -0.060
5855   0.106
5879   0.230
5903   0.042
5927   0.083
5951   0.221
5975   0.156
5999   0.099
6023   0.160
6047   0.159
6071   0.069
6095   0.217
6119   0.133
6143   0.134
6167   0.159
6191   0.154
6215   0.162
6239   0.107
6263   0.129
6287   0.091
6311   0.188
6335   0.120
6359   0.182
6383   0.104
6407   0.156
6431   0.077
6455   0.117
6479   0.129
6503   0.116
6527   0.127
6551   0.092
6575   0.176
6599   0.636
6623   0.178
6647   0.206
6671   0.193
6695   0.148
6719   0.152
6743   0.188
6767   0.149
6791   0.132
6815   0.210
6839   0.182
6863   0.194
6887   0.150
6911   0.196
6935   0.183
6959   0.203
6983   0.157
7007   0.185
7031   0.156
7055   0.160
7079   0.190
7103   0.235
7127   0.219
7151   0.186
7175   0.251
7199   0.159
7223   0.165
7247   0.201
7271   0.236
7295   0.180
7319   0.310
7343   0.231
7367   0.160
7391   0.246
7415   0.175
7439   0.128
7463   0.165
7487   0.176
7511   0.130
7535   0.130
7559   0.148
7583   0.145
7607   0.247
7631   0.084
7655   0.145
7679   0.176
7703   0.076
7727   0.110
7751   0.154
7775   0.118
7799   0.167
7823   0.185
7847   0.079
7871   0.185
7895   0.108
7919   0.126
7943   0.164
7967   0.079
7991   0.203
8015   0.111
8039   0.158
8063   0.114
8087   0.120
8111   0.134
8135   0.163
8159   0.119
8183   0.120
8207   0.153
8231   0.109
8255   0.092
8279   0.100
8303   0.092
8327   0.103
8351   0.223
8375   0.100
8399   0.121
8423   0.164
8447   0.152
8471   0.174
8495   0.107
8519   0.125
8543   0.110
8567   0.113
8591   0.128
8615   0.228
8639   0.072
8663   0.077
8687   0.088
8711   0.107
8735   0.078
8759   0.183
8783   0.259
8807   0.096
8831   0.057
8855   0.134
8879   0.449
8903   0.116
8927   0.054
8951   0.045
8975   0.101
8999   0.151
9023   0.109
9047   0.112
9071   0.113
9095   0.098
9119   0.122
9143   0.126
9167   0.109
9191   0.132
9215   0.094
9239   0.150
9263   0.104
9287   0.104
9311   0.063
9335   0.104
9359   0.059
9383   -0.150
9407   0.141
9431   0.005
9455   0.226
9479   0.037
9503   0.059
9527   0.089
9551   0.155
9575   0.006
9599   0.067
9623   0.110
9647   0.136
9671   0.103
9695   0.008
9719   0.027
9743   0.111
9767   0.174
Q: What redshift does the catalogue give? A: 0.77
